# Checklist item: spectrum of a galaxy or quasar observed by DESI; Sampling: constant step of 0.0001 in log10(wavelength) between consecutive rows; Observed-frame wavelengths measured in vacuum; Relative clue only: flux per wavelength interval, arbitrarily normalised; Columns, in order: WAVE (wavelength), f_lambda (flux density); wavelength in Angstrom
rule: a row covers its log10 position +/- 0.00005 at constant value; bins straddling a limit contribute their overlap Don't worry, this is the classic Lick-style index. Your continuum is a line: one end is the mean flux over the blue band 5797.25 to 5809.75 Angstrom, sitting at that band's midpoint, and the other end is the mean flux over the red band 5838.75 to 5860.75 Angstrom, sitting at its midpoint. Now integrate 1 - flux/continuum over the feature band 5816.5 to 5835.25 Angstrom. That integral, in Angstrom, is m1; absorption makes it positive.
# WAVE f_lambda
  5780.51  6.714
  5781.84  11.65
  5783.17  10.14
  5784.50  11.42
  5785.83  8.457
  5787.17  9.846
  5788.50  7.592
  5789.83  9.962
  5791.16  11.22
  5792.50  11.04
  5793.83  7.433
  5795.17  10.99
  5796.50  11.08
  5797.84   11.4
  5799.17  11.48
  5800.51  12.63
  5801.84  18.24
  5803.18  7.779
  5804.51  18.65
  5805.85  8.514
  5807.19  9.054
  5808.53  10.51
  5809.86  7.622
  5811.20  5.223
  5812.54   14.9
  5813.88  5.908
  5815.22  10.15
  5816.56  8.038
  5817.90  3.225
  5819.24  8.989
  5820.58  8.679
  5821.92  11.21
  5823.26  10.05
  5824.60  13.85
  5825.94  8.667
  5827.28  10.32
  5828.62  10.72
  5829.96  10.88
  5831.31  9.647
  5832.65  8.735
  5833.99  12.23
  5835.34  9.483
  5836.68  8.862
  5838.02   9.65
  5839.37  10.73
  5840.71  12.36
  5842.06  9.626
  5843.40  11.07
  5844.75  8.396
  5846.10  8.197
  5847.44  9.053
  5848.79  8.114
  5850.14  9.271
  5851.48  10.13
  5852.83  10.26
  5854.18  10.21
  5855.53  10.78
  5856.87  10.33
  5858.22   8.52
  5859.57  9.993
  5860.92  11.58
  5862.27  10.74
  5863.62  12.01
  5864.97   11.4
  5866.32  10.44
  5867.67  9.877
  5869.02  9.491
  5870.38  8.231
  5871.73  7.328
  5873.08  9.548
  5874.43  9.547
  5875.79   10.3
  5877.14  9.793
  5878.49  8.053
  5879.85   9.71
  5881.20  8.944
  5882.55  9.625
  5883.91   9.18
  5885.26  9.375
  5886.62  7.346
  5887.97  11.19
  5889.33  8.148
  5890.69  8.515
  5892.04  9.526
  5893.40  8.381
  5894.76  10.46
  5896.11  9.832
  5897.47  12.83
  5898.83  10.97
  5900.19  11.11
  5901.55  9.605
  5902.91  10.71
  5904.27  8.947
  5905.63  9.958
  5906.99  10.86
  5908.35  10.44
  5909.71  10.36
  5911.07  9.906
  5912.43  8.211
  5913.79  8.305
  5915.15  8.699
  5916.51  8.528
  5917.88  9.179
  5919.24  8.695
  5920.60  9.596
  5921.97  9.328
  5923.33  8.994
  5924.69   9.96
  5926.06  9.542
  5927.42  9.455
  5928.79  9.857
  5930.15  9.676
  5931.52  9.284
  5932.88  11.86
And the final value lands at 1.97 Angstrom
